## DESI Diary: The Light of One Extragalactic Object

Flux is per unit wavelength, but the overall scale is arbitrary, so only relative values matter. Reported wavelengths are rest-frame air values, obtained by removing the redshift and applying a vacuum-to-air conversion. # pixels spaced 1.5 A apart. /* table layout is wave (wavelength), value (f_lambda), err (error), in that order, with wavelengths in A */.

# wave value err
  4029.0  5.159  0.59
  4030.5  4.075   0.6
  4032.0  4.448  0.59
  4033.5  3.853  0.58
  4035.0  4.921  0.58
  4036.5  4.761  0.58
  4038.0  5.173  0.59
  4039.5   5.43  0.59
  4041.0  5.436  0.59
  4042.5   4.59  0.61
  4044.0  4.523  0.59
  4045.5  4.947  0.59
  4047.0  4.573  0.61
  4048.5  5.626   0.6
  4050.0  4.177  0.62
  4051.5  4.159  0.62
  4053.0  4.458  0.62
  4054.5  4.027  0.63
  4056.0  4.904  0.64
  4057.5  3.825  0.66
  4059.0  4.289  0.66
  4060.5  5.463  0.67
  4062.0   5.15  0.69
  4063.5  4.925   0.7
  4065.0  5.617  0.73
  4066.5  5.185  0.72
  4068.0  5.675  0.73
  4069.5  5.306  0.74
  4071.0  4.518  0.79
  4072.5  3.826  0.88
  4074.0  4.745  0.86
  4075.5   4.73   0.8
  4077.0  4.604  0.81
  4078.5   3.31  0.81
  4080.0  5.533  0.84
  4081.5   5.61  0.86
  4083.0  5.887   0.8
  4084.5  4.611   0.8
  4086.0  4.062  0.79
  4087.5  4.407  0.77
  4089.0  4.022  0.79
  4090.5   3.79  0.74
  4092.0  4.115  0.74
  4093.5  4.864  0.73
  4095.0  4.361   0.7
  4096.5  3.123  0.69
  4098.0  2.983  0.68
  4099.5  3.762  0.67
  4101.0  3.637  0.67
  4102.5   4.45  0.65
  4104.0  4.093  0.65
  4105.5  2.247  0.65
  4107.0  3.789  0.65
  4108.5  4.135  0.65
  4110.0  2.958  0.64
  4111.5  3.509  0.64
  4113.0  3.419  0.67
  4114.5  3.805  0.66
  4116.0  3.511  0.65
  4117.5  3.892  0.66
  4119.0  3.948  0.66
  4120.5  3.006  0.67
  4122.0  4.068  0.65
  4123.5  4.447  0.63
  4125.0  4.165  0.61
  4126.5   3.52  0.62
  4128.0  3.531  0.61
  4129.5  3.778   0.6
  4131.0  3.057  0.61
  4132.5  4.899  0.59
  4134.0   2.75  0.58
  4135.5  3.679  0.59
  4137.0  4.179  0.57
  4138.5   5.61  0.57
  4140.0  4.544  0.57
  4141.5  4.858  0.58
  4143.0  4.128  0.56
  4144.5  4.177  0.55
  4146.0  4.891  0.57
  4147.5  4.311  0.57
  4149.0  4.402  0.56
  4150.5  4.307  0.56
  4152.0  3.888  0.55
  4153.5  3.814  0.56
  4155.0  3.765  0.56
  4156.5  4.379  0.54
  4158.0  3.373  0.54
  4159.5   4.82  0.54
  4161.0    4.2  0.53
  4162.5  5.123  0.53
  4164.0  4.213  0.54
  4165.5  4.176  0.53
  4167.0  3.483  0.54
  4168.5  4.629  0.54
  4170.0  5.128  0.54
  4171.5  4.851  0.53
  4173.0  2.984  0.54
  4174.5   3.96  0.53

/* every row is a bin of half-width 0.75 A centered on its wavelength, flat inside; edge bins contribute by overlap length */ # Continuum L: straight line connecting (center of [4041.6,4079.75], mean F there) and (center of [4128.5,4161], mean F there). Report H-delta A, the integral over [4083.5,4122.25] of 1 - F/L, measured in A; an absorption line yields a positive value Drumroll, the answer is 5.55 A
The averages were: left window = 4.7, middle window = 3.8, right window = 4.17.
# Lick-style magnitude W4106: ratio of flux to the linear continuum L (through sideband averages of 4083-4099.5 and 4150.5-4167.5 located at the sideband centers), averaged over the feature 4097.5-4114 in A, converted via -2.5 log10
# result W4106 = 0.157 mag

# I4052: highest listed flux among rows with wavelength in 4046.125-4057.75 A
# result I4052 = 5.626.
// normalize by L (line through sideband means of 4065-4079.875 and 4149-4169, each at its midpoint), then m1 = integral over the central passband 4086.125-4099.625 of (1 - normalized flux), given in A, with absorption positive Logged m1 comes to 1.9 A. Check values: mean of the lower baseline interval 4.74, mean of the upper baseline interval 4.17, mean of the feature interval 3.95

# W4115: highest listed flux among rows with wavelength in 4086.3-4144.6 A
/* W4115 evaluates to 5.61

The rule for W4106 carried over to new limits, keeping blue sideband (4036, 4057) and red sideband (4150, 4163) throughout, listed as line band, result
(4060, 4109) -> 0.03 mag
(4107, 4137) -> 0.17 mag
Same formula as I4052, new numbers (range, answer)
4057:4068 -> 5.675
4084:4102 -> 4.864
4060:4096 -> 5.887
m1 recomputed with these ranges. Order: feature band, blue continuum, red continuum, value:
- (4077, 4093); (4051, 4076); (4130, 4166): 0.29 A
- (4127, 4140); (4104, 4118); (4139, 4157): 0.11 A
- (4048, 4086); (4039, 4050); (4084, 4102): -2.57 A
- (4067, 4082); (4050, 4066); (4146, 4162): -0.64 A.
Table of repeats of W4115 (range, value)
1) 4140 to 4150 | 4.891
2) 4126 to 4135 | 4.899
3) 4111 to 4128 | 4.447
